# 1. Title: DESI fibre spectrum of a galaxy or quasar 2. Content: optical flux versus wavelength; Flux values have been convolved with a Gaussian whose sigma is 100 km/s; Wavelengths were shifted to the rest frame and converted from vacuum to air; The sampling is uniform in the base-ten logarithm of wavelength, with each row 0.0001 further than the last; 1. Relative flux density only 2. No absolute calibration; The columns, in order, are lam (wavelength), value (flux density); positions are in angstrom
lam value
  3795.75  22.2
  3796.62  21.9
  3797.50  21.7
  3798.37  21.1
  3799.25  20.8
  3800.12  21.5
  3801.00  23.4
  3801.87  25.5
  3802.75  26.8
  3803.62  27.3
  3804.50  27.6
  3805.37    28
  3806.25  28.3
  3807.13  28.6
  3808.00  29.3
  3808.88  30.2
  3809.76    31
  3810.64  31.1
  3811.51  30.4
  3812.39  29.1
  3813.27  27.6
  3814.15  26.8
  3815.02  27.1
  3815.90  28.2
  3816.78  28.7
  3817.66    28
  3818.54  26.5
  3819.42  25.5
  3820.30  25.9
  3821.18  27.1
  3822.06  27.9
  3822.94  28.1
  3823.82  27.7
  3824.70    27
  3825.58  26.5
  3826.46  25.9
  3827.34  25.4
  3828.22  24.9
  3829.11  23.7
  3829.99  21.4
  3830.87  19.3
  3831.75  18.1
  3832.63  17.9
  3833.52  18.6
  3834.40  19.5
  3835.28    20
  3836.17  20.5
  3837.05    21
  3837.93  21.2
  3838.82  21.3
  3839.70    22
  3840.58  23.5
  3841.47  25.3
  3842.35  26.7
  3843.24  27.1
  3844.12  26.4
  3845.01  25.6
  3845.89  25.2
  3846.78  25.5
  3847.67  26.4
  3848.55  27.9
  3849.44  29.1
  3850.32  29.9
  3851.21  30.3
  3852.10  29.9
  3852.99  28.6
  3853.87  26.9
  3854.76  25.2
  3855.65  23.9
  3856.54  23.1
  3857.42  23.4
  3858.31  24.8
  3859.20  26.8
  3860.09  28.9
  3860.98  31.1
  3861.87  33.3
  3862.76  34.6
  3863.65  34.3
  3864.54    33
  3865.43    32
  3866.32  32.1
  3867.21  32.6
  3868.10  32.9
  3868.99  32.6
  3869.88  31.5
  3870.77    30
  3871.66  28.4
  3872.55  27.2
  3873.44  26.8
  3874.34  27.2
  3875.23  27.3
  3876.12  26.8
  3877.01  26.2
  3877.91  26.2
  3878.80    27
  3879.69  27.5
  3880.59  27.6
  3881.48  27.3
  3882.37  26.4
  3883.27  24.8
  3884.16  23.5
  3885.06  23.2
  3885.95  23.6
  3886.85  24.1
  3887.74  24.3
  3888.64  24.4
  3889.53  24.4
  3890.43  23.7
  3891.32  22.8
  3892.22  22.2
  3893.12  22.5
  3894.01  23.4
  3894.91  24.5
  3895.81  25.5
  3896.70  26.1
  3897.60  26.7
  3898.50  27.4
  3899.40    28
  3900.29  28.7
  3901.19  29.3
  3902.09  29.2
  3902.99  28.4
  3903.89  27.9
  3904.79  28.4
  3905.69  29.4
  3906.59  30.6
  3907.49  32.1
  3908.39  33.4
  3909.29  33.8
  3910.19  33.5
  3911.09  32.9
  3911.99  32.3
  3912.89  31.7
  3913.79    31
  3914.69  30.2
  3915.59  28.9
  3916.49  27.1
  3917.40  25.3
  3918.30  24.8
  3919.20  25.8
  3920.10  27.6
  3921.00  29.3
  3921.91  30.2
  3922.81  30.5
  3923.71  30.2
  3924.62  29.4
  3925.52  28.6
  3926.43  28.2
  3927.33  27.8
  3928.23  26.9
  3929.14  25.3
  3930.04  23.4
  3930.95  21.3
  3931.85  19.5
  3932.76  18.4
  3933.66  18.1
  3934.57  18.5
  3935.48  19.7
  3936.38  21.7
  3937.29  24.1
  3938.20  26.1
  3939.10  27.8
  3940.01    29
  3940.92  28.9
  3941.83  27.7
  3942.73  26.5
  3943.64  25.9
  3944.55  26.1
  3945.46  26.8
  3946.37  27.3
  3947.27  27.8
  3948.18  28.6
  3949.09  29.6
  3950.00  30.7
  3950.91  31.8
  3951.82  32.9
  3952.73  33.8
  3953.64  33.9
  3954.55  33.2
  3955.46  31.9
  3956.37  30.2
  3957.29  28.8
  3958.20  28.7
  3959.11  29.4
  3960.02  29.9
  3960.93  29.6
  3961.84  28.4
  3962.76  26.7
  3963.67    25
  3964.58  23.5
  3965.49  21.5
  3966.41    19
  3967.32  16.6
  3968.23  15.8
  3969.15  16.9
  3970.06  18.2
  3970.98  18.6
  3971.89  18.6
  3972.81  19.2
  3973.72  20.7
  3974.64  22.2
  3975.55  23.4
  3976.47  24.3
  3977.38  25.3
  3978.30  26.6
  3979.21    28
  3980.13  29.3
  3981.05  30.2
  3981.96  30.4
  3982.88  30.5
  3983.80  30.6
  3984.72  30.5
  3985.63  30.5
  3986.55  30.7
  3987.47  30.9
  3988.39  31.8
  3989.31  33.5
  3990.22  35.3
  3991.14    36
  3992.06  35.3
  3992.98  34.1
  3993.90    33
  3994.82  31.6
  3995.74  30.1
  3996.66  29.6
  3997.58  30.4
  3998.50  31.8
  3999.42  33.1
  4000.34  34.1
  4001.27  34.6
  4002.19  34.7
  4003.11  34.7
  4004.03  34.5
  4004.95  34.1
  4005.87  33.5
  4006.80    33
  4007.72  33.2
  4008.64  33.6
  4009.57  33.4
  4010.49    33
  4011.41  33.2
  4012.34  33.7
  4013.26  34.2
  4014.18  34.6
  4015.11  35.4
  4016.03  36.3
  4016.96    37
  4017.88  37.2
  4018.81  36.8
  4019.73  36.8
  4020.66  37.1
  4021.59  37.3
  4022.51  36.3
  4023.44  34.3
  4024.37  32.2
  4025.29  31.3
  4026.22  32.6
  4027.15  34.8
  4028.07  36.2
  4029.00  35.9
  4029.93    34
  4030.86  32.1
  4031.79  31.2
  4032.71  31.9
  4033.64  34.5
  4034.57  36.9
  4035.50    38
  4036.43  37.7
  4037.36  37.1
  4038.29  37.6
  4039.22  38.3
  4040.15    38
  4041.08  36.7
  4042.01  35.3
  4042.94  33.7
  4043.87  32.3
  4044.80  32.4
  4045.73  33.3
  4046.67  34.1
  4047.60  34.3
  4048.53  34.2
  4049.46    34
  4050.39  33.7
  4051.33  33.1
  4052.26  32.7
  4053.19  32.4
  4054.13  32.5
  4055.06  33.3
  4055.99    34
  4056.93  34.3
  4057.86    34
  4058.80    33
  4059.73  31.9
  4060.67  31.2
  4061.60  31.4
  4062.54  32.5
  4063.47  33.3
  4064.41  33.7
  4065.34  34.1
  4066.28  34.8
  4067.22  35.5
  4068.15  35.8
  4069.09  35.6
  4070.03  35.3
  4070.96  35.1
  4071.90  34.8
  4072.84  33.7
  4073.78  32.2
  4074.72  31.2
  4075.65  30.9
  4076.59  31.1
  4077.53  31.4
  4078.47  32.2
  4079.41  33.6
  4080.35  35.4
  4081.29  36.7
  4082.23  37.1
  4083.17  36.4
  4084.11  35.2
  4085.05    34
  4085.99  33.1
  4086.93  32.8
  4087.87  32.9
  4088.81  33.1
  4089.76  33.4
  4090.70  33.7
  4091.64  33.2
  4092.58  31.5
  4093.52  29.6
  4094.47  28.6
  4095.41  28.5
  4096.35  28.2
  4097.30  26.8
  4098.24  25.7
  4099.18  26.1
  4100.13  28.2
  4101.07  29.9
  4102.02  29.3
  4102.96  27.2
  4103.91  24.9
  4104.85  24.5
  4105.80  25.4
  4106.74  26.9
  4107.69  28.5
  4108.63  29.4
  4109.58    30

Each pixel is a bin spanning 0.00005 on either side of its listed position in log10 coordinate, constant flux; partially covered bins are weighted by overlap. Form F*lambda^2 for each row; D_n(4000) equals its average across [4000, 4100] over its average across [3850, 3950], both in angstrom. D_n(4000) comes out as 1.3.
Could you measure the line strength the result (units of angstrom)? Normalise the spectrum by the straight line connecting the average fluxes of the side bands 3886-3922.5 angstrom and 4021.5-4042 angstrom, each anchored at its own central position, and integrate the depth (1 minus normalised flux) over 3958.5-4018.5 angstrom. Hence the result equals 6.0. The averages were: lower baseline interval 27.8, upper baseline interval 35.2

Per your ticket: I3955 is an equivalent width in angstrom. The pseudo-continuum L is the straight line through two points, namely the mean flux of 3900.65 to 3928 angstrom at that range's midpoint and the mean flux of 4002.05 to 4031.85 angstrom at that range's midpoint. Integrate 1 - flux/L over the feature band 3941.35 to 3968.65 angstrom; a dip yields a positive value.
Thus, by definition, 3.38 angstrom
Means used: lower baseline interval 29.6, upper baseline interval 34.5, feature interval 27.6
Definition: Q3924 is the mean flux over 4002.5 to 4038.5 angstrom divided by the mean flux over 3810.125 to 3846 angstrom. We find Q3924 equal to 1.4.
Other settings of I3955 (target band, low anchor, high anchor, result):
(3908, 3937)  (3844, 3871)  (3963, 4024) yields 2.5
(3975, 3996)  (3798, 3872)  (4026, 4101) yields 0.4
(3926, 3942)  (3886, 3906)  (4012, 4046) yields 2.6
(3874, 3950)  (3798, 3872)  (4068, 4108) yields 3.6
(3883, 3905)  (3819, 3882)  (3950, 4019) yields 1.7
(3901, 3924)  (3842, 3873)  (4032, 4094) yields 0.3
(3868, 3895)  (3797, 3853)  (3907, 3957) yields 0.8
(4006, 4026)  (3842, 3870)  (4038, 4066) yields -1.1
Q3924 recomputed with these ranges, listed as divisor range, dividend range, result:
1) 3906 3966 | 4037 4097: 1.20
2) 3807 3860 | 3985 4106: 1.29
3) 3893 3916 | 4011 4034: 1.19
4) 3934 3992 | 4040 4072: 1.26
